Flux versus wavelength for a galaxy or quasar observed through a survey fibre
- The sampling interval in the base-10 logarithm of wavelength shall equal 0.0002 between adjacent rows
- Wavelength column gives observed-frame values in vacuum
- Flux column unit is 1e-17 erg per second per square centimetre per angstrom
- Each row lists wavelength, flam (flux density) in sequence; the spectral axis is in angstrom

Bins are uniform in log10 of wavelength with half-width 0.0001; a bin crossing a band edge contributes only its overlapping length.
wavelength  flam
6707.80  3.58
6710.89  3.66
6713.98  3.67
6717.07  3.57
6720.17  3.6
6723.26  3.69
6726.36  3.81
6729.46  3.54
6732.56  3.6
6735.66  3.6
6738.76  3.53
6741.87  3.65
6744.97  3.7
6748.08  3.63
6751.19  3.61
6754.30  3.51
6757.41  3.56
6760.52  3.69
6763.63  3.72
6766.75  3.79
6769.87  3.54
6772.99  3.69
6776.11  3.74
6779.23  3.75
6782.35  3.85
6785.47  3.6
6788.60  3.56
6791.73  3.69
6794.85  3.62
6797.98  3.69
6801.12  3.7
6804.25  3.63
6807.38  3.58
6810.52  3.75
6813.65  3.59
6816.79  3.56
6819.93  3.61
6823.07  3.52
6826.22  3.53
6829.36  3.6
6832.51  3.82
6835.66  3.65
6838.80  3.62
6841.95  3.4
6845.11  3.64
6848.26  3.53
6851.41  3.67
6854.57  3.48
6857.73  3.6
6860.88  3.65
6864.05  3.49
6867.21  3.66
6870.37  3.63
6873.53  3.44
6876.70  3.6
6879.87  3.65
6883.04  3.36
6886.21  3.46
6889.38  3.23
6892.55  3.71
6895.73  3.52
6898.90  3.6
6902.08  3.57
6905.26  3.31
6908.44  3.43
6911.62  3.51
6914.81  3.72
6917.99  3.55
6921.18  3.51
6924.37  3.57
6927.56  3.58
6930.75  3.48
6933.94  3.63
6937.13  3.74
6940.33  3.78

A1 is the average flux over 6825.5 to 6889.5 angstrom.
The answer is 3.57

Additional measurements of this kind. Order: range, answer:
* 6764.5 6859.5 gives 3.63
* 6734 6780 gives 3.65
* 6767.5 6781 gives 3.69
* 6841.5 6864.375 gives 3.57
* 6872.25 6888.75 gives 3.49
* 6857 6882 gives 3.58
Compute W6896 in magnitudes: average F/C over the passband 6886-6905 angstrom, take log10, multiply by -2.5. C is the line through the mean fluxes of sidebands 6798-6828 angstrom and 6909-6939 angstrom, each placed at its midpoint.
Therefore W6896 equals 0.03 mag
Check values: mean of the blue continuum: 3.61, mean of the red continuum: 3.58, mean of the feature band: 3.51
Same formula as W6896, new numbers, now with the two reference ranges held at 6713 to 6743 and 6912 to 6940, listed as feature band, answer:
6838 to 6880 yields 0.01 mag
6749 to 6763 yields 0.01 mag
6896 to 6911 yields 0.04 mag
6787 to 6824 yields 0.00 mag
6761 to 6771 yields -0.02 mag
